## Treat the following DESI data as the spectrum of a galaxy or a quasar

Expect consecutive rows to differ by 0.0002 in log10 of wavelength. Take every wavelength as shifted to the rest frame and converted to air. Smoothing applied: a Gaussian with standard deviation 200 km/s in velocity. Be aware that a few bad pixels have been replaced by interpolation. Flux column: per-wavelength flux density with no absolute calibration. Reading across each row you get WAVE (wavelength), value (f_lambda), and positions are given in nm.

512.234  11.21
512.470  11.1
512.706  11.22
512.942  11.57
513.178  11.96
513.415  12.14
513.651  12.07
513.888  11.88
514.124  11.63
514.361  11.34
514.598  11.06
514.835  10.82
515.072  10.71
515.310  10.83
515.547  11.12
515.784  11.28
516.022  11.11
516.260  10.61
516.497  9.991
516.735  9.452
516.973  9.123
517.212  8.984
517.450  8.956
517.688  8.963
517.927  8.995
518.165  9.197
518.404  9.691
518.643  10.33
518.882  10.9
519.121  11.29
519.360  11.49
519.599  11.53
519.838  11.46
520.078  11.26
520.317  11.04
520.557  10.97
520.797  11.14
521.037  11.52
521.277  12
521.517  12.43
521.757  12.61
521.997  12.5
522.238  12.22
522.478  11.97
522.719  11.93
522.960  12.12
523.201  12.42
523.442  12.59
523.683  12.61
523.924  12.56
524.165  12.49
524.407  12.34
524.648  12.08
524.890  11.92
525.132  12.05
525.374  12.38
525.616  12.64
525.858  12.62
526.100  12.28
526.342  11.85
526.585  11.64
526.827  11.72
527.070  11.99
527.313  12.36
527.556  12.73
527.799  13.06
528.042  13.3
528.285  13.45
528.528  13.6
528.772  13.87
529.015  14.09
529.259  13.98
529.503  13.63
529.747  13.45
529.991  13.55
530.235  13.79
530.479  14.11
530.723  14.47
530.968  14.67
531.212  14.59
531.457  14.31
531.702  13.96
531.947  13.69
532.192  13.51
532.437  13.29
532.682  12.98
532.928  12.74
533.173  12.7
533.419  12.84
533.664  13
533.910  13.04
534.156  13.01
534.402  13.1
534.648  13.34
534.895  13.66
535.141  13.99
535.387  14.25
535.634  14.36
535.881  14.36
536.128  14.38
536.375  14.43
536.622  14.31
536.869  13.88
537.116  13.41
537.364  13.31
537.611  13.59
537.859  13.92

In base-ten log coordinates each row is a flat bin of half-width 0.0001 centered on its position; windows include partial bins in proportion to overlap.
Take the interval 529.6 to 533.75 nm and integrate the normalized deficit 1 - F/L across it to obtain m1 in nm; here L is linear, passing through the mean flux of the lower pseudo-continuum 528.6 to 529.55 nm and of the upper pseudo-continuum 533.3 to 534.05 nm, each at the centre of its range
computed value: -0.08 nm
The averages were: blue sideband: 13.9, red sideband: 13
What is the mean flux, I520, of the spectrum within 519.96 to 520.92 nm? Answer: 11.1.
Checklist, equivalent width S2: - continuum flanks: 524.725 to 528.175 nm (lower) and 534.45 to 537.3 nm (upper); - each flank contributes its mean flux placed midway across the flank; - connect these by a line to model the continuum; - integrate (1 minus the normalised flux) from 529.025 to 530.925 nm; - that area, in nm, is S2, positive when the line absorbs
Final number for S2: -0.14 nm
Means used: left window 12.3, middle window 13.9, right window 14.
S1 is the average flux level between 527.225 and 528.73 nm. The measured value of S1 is 13.1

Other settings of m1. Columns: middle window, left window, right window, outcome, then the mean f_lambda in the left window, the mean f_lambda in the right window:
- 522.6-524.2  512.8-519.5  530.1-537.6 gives -0.066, 10.6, 13.7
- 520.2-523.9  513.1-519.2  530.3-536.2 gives -0.126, 10.5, 13.7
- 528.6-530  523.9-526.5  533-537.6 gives -0.104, 12.3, 13.6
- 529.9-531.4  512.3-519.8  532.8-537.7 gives -0.154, 10.7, 13.6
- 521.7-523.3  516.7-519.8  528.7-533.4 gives -0.145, 9.97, 13.7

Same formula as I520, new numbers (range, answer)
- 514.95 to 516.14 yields 11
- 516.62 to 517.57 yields 9.12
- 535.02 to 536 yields 14.2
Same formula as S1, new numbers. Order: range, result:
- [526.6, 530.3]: 13.2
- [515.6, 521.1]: 10.4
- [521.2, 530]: 12.6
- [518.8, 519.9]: 11.3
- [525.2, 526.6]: 12.3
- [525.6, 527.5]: 12.1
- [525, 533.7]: 13.2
